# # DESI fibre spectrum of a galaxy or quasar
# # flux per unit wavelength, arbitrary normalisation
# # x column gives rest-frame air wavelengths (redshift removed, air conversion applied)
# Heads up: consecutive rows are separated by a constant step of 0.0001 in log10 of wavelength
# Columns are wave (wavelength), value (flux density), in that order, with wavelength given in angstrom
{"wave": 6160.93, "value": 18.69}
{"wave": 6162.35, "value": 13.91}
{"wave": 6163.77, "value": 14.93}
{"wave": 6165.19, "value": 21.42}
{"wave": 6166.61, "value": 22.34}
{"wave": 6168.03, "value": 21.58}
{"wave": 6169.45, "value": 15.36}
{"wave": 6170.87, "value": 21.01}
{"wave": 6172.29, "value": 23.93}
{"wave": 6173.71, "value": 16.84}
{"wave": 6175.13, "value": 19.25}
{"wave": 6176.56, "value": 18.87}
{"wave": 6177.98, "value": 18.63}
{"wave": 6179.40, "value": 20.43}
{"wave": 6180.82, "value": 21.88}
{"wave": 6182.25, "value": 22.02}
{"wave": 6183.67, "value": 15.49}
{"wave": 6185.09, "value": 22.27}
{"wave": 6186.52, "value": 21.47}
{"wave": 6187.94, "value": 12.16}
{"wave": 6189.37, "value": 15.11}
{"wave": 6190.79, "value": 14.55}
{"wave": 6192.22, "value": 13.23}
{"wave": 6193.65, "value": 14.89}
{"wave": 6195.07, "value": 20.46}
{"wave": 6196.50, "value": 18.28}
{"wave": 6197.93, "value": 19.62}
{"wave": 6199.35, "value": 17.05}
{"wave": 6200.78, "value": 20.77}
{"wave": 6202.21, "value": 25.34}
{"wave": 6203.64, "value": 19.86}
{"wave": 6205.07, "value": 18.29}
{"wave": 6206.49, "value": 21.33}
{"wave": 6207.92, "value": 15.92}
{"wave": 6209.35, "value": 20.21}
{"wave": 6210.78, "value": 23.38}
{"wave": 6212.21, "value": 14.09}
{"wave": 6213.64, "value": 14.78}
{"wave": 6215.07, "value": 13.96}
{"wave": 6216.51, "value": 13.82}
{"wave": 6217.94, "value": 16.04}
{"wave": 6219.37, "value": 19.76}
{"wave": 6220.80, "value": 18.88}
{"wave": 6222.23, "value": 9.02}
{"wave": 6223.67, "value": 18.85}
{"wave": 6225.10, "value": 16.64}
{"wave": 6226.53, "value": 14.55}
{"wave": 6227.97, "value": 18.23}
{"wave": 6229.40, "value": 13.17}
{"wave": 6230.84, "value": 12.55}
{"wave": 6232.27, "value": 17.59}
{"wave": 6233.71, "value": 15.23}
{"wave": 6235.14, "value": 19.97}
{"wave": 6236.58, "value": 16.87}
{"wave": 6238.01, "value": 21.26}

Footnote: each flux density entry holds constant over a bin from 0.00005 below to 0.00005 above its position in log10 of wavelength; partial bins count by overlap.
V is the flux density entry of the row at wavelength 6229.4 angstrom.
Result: 13.17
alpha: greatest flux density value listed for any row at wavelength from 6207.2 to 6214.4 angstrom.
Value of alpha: 23.38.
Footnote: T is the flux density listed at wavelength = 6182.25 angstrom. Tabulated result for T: 22.02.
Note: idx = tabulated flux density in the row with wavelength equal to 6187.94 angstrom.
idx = 12.16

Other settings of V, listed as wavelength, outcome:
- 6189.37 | 15.11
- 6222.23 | 9.02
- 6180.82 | 21.88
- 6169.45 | 15.36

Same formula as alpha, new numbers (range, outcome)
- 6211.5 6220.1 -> 19.76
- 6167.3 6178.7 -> 23.93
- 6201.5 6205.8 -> 25.34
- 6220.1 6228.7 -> 18.88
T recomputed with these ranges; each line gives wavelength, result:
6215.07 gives 13.96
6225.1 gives 16.64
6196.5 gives 18.28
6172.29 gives 23.93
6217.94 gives 16.04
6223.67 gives 18.85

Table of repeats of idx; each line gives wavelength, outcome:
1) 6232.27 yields 17.59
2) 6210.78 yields 23.38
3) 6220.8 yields 18.88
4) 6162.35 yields 13.91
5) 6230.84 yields 12.55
